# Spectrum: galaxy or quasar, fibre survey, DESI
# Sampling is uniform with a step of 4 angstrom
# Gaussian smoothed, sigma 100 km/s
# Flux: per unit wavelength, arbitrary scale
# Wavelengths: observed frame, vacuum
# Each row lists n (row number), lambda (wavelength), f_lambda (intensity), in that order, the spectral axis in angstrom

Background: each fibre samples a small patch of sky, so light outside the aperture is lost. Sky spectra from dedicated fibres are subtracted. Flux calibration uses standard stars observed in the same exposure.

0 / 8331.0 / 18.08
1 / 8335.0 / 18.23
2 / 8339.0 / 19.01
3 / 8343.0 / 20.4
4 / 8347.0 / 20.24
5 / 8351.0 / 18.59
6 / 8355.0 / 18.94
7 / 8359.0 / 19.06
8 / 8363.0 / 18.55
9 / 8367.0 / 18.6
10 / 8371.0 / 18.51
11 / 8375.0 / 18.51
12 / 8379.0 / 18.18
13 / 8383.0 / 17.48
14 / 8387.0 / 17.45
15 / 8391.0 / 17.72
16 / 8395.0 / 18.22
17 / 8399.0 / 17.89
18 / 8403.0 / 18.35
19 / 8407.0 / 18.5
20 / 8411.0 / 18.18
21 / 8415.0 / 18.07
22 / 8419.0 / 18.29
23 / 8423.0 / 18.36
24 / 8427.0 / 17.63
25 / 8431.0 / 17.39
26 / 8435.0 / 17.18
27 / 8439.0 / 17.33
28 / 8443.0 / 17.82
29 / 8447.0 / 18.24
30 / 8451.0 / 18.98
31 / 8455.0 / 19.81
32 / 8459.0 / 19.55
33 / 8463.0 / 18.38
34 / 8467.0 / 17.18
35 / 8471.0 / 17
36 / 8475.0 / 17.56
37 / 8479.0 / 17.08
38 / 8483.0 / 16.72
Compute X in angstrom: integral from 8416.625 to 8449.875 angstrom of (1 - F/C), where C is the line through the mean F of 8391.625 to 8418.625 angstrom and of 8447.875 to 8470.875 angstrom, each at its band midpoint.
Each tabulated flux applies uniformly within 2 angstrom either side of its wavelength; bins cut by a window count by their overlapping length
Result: 1.1 angstrom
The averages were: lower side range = 18.2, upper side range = 18.6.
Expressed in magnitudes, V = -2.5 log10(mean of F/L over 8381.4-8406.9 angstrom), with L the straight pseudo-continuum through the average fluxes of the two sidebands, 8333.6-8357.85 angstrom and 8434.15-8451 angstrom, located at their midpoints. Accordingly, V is 0.038 mag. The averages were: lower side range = 19.3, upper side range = 17.8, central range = 17.9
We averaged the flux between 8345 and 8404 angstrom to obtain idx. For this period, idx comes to 18.4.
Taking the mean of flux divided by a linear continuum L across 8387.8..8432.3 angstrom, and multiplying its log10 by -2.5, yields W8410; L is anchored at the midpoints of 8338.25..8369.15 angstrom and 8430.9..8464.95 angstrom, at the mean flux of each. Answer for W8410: 0.04 mag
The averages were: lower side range 19.2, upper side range 18.3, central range 18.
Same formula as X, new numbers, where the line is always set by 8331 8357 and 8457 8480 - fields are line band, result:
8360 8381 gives 0.41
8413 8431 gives 0.30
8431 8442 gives 0.50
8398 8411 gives 0.17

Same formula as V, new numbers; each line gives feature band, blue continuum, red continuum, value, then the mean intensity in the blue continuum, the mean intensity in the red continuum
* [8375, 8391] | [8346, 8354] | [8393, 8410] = 0.05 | 19.3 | 18.2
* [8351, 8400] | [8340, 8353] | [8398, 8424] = 0.04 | 19.7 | 18.2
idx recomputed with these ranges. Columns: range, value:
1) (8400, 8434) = 18.1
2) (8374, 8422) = 18.1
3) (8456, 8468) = 18.6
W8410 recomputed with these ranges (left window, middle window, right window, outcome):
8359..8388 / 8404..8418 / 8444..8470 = 0.01 mag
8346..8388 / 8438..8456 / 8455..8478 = -0.02 mag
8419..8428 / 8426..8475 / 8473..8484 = -0.02 mag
